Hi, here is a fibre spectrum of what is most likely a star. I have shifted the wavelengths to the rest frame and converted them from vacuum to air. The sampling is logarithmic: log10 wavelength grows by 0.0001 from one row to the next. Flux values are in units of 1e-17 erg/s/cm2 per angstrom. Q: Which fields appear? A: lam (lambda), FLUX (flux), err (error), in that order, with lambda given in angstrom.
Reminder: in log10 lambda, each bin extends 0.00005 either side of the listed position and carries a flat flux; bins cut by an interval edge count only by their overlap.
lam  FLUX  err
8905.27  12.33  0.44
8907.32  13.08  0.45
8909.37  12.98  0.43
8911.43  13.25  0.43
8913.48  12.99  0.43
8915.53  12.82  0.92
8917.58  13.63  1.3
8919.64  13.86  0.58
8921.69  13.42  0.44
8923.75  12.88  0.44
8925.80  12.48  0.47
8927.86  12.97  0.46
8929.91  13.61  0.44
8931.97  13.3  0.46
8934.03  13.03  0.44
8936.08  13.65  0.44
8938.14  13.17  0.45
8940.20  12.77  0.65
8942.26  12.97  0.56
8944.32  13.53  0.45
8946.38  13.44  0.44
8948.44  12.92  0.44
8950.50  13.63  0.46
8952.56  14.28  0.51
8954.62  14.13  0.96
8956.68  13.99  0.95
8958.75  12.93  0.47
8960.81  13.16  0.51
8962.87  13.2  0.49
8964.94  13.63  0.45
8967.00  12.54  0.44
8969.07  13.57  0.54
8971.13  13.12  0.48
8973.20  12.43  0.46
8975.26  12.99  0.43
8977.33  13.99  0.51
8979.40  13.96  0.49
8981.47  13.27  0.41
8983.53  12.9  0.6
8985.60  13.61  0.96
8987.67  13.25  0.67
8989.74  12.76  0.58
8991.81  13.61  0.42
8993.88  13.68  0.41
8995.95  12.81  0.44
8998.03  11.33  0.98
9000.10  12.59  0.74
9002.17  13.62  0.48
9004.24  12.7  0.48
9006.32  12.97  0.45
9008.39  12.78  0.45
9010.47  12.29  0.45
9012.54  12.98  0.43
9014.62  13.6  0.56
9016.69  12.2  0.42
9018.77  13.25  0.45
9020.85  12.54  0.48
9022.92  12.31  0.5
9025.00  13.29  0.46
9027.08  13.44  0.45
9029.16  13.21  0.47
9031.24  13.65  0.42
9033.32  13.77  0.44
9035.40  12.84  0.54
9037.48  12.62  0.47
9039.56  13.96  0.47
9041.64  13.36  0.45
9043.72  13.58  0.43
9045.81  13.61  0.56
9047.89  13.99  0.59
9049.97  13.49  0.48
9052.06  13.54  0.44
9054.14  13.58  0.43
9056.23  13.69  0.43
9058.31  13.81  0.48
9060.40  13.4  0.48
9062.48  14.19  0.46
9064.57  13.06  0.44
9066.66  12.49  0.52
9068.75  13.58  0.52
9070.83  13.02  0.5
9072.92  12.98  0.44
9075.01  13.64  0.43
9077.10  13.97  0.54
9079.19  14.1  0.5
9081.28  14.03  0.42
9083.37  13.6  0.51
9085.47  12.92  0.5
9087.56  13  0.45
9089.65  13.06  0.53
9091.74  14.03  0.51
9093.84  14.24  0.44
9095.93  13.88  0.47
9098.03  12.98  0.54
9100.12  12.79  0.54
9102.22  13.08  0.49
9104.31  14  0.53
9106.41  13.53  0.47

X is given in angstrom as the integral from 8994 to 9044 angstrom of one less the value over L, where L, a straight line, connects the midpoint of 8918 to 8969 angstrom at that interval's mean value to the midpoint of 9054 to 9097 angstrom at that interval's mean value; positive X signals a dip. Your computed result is 1.68 angstrom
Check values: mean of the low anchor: 13.3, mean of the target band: 13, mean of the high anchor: 13.5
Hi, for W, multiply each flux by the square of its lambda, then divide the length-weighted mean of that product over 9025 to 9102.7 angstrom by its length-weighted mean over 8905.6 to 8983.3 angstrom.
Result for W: 1.04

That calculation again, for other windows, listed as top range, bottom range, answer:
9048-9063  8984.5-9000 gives 1.07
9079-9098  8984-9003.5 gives 1.07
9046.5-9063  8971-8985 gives 1.05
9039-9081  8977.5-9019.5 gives 1.06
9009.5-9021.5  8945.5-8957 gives 0.95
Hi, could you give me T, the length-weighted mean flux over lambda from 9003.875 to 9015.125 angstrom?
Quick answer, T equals 12.9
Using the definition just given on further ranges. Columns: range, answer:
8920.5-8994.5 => 13.3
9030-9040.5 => 13.4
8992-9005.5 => 12.8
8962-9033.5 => 13.1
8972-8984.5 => 13.3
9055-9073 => 13.4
